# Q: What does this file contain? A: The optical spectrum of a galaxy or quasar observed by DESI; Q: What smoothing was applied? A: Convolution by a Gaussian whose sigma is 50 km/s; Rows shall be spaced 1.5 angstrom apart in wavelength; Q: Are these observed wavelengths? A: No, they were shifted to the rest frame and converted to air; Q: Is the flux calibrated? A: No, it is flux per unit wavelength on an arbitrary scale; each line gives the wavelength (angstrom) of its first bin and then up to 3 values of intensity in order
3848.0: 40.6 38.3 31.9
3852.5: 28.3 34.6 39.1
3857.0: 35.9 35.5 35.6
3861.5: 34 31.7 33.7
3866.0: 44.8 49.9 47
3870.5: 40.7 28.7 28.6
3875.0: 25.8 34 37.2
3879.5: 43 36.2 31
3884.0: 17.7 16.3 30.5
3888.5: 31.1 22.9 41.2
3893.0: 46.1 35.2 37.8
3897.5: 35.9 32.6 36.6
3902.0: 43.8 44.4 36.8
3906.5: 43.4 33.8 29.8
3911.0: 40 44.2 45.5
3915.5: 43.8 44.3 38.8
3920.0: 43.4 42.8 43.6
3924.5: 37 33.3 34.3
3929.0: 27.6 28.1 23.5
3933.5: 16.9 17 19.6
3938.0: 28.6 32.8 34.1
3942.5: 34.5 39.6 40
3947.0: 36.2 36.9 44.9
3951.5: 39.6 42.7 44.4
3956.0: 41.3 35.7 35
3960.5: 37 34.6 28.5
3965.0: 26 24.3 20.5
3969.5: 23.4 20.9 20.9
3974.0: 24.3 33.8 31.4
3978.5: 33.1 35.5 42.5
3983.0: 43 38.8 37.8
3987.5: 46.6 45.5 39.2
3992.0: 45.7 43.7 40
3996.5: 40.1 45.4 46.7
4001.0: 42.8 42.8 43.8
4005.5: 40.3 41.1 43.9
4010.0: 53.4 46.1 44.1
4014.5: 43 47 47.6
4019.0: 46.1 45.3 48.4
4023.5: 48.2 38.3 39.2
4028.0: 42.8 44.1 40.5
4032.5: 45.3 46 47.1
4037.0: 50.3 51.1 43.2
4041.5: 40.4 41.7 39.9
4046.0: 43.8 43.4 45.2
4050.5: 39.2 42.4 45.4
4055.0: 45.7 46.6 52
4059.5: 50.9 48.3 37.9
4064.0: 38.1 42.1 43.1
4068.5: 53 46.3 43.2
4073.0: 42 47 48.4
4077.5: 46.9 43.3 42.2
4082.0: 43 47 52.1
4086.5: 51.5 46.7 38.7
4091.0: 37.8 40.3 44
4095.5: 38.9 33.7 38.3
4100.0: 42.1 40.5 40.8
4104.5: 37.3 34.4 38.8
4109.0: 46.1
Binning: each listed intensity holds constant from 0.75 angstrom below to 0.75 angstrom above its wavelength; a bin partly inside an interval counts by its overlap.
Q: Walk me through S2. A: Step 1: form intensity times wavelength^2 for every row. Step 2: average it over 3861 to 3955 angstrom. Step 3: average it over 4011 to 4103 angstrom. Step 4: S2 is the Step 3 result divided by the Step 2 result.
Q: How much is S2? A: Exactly 1.34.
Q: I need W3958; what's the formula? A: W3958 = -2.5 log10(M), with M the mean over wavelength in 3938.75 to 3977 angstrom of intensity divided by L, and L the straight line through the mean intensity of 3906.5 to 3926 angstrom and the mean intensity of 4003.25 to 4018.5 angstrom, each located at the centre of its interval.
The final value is 0.26 mag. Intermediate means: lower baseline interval 40.4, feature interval 33.2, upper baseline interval 45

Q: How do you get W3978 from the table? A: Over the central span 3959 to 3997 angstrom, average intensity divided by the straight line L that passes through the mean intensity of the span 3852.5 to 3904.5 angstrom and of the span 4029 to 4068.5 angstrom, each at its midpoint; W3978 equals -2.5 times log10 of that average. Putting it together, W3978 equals 0.19 mag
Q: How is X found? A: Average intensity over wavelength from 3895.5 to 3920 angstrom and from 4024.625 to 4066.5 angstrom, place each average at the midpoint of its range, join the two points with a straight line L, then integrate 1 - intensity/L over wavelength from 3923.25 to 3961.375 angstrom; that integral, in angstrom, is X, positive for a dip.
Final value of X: 6.5 angstrom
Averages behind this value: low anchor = 39.6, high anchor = 44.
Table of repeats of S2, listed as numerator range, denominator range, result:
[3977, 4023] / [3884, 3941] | 1.31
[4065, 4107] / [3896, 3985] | 1.33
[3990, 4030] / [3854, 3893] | 1.38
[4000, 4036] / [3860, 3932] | 1.31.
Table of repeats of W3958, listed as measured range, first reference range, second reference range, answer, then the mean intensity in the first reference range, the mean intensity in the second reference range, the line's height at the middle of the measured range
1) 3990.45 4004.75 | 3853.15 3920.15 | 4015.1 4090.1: -0.03 mag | 36.4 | 45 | 42.1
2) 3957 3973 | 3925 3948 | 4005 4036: 0.24 mag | 29.9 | 44.7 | 34.9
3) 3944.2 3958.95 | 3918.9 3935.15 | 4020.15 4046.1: -0.14 mag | 32.3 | 44.2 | 35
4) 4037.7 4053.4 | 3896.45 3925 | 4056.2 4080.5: 0.04 mag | 40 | 45.4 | 44.7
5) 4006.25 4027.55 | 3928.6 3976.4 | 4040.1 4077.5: -0.15 mag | 31.1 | 44.4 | 39.2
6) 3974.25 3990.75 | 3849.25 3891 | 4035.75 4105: 0.03 mag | 33.7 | 43.9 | 39.4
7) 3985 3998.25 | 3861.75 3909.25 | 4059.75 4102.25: -0.07 mag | 35.4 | 43.5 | 39.8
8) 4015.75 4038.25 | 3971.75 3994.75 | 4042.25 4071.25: -0.09 mag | 37.5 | 44.5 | 41.6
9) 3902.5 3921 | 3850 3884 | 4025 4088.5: -0.09 mag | 35.4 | 44.9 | 37.6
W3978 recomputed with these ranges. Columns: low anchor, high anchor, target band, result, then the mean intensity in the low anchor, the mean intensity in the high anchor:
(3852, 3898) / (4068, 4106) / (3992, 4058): -0.095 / 34.5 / 43.2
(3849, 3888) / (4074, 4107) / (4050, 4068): -0.082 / 34.2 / 42.4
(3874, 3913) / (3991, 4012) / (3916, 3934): 0.076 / 34.8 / 43.9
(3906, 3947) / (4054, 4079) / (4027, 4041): -0.055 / 34.8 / 45.6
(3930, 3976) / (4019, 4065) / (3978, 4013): -0.139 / 31.2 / 44.4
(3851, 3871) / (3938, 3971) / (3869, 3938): 0.052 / 37.5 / 34.4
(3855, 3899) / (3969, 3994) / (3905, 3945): 0.013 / 34.7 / 35.7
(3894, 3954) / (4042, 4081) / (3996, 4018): -0.085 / 36.1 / 44.5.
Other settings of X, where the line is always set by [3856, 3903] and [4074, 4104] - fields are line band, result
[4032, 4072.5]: -3.1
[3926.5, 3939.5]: 4.2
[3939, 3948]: 0.3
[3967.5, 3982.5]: 3.8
